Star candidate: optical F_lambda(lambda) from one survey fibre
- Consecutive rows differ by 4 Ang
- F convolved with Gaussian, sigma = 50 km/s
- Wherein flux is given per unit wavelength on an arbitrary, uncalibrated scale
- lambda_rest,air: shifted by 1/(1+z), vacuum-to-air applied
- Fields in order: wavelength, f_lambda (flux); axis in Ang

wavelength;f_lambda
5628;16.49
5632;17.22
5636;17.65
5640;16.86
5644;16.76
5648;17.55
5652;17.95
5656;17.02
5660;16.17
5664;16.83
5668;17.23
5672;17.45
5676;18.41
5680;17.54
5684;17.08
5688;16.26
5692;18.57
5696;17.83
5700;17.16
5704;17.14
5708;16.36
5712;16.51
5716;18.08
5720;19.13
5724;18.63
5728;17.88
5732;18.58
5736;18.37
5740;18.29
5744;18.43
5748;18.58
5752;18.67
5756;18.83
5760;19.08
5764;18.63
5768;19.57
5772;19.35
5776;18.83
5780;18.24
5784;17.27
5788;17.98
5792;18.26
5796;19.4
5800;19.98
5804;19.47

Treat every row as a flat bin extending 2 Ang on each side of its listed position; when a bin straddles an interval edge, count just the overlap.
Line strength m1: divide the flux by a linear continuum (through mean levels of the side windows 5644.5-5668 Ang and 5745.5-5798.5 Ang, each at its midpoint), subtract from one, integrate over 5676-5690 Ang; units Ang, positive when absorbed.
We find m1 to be 0.2 Ang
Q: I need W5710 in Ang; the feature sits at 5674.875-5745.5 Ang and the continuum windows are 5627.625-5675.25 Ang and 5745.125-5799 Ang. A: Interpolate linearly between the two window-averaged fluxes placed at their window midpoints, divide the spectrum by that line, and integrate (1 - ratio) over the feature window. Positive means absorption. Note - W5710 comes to 0.5 Ang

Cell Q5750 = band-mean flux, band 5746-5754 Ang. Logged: 18.6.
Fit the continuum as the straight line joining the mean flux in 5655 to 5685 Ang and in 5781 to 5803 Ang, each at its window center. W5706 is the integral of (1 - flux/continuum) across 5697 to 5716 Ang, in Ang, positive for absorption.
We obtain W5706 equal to 0.7 Ang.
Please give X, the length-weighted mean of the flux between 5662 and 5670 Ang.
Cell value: 17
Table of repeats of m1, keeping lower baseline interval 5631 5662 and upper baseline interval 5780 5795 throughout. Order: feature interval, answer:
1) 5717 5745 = -1.3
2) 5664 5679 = -0.2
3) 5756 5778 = -1.5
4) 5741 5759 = -0.9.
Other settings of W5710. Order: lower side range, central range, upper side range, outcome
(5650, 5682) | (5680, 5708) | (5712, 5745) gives 0.8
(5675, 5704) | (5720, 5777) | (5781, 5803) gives -1.8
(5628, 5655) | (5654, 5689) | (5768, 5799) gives 0.8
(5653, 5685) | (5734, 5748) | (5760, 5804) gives -0.1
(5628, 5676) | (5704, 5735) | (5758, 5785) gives 0.4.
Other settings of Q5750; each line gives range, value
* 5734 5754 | 18.5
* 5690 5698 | 18.2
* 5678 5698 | 17.5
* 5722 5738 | 18.4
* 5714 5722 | 18.6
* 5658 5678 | 17.2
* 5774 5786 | 18.1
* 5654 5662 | 16.6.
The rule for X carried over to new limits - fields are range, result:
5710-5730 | 18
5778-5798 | 18.2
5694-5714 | 17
